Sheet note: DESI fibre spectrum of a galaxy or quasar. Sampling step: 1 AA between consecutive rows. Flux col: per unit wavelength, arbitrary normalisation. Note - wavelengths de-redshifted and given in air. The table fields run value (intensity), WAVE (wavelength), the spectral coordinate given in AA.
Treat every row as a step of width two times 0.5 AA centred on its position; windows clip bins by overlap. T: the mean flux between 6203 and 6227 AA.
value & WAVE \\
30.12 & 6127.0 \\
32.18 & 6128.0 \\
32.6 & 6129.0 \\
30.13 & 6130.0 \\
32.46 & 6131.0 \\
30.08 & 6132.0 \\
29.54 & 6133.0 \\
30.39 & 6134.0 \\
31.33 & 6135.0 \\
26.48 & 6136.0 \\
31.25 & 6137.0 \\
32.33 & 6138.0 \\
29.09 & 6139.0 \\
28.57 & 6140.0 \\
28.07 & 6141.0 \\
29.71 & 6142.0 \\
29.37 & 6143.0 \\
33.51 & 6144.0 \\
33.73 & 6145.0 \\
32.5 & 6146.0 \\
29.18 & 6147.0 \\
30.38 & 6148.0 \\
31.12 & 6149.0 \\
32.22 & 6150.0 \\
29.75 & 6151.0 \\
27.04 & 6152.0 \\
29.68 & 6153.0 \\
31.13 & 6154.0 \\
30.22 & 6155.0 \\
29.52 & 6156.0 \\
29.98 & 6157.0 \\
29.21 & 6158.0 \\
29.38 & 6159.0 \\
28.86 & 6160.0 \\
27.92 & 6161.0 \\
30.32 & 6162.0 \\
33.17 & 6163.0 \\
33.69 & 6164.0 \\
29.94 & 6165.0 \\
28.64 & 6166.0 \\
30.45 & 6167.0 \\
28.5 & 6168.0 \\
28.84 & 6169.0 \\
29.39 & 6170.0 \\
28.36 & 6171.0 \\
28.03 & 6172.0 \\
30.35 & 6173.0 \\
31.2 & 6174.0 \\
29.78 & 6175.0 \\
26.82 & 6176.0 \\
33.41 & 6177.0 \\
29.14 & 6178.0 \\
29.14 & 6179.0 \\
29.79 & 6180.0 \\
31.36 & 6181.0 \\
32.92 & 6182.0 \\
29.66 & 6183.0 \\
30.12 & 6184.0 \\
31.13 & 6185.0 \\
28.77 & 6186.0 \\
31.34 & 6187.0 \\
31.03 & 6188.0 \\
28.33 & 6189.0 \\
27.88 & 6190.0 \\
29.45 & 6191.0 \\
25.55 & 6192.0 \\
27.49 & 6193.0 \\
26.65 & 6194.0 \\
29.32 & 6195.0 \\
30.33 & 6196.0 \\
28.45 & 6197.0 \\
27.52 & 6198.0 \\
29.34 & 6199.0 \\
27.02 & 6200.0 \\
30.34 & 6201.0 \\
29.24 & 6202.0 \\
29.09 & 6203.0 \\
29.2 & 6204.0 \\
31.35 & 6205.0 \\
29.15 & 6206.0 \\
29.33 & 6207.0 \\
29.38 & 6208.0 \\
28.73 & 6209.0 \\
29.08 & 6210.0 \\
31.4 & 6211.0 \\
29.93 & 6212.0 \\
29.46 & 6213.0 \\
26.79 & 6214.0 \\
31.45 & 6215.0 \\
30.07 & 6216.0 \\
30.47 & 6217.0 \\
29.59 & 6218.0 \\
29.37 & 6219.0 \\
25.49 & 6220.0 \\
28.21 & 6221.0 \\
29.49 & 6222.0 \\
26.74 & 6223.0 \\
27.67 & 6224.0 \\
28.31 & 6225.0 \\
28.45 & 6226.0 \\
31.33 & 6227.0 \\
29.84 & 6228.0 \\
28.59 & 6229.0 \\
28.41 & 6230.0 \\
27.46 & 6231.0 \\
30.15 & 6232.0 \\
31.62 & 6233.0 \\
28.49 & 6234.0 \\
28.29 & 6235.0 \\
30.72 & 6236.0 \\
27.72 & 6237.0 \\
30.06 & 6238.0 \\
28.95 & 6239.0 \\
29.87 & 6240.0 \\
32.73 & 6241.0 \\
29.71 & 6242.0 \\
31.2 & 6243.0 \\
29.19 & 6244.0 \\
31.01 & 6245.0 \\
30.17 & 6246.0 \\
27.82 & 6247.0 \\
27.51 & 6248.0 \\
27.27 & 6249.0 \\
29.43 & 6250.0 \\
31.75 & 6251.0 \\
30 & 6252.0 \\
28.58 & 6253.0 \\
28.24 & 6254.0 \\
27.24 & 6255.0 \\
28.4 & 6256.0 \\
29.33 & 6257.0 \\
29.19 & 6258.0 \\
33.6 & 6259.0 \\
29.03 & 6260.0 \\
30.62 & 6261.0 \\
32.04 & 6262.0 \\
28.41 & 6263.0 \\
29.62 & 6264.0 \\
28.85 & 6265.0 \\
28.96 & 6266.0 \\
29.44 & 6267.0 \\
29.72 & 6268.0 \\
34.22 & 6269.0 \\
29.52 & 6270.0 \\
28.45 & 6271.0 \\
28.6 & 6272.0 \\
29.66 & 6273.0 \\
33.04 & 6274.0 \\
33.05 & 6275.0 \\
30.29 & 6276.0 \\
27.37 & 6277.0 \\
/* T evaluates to 29.1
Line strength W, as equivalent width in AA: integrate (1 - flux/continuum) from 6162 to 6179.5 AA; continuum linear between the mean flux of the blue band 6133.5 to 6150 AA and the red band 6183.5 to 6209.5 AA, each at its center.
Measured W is -0.1 AA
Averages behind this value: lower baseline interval 30.5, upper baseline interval 29.1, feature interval 29.9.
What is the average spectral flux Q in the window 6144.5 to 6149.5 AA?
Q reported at 31.4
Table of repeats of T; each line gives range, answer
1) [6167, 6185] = 29.9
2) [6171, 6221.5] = 29.4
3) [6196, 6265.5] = 29.3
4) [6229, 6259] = 29.4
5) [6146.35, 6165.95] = 30.1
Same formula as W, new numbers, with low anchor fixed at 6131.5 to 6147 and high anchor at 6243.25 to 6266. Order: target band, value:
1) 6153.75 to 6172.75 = 0.3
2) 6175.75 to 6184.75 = -0.1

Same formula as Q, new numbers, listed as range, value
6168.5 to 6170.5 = 29.1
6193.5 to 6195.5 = 28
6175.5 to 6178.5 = 29.8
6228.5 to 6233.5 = 29.2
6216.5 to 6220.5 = 28.7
